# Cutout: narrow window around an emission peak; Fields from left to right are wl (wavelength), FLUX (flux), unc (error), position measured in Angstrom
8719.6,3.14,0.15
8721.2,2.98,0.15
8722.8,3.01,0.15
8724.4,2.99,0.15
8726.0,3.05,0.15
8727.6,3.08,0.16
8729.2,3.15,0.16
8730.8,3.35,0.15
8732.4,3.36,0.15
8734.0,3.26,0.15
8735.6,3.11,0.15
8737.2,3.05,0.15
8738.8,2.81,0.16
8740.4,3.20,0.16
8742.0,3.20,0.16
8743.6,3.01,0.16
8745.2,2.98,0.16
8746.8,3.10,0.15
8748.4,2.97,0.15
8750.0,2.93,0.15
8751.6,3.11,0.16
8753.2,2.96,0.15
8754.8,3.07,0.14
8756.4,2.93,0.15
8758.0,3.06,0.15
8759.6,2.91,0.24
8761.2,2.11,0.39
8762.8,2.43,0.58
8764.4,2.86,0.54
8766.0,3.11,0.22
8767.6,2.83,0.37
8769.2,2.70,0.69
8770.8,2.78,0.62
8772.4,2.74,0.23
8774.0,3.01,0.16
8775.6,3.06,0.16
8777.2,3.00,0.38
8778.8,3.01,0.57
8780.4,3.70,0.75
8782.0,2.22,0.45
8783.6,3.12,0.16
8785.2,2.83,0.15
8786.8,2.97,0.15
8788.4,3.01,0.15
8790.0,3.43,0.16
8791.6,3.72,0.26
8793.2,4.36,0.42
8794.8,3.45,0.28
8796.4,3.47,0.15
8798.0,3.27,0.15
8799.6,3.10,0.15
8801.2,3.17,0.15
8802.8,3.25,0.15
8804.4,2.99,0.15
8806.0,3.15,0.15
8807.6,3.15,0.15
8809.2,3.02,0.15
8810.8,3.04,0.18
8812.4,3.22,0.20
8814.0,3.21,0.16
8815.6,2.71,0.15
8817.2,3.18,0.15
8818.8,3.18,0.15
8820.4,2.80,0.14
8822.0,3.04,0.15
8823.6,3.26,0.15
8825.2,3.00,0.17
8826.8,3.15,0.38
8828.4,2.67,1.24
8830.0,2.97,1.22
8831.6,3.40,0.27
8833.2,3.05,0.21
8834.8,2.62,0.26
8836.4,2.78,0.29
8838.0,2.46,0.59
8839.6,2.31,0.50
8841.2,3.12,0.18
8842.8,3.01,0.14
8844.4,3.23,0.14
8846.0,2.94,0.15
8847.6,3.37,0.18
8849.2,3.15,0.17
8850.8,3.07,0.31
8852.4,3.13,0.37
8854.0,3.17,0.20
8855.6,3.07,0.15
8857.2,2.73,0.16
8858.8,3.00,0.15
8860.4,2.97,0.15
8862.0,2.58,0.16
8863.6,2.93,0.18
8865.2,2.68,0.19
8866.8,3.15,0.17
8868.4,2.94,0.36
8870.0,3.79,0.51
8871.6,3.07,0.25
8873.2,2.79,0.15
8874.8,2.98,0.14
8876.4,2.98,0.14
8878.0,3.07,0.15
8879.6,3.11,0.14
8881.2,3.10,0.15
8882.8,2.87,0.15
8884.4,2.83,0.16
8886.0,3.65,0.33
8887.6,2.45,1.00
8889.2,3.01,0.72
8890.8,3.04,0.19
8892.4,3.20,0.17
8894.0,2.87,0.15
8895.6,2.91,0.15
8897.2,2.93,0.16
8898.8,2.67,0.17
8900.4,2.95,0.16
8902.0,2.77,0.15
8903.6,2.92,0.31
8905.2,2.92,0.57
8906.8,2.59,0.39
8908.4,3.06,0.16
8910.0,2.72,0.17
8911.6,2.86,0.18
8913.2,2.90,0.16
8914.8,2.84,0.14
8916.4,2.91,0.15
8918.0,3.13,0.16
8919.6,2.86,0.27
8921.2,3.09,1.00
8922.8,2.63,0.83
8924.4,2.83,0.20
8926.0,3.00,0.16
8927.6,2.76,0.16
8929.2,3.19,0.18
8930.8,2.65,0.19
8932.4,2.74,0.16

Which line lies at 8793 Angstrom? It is [N II] 6583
